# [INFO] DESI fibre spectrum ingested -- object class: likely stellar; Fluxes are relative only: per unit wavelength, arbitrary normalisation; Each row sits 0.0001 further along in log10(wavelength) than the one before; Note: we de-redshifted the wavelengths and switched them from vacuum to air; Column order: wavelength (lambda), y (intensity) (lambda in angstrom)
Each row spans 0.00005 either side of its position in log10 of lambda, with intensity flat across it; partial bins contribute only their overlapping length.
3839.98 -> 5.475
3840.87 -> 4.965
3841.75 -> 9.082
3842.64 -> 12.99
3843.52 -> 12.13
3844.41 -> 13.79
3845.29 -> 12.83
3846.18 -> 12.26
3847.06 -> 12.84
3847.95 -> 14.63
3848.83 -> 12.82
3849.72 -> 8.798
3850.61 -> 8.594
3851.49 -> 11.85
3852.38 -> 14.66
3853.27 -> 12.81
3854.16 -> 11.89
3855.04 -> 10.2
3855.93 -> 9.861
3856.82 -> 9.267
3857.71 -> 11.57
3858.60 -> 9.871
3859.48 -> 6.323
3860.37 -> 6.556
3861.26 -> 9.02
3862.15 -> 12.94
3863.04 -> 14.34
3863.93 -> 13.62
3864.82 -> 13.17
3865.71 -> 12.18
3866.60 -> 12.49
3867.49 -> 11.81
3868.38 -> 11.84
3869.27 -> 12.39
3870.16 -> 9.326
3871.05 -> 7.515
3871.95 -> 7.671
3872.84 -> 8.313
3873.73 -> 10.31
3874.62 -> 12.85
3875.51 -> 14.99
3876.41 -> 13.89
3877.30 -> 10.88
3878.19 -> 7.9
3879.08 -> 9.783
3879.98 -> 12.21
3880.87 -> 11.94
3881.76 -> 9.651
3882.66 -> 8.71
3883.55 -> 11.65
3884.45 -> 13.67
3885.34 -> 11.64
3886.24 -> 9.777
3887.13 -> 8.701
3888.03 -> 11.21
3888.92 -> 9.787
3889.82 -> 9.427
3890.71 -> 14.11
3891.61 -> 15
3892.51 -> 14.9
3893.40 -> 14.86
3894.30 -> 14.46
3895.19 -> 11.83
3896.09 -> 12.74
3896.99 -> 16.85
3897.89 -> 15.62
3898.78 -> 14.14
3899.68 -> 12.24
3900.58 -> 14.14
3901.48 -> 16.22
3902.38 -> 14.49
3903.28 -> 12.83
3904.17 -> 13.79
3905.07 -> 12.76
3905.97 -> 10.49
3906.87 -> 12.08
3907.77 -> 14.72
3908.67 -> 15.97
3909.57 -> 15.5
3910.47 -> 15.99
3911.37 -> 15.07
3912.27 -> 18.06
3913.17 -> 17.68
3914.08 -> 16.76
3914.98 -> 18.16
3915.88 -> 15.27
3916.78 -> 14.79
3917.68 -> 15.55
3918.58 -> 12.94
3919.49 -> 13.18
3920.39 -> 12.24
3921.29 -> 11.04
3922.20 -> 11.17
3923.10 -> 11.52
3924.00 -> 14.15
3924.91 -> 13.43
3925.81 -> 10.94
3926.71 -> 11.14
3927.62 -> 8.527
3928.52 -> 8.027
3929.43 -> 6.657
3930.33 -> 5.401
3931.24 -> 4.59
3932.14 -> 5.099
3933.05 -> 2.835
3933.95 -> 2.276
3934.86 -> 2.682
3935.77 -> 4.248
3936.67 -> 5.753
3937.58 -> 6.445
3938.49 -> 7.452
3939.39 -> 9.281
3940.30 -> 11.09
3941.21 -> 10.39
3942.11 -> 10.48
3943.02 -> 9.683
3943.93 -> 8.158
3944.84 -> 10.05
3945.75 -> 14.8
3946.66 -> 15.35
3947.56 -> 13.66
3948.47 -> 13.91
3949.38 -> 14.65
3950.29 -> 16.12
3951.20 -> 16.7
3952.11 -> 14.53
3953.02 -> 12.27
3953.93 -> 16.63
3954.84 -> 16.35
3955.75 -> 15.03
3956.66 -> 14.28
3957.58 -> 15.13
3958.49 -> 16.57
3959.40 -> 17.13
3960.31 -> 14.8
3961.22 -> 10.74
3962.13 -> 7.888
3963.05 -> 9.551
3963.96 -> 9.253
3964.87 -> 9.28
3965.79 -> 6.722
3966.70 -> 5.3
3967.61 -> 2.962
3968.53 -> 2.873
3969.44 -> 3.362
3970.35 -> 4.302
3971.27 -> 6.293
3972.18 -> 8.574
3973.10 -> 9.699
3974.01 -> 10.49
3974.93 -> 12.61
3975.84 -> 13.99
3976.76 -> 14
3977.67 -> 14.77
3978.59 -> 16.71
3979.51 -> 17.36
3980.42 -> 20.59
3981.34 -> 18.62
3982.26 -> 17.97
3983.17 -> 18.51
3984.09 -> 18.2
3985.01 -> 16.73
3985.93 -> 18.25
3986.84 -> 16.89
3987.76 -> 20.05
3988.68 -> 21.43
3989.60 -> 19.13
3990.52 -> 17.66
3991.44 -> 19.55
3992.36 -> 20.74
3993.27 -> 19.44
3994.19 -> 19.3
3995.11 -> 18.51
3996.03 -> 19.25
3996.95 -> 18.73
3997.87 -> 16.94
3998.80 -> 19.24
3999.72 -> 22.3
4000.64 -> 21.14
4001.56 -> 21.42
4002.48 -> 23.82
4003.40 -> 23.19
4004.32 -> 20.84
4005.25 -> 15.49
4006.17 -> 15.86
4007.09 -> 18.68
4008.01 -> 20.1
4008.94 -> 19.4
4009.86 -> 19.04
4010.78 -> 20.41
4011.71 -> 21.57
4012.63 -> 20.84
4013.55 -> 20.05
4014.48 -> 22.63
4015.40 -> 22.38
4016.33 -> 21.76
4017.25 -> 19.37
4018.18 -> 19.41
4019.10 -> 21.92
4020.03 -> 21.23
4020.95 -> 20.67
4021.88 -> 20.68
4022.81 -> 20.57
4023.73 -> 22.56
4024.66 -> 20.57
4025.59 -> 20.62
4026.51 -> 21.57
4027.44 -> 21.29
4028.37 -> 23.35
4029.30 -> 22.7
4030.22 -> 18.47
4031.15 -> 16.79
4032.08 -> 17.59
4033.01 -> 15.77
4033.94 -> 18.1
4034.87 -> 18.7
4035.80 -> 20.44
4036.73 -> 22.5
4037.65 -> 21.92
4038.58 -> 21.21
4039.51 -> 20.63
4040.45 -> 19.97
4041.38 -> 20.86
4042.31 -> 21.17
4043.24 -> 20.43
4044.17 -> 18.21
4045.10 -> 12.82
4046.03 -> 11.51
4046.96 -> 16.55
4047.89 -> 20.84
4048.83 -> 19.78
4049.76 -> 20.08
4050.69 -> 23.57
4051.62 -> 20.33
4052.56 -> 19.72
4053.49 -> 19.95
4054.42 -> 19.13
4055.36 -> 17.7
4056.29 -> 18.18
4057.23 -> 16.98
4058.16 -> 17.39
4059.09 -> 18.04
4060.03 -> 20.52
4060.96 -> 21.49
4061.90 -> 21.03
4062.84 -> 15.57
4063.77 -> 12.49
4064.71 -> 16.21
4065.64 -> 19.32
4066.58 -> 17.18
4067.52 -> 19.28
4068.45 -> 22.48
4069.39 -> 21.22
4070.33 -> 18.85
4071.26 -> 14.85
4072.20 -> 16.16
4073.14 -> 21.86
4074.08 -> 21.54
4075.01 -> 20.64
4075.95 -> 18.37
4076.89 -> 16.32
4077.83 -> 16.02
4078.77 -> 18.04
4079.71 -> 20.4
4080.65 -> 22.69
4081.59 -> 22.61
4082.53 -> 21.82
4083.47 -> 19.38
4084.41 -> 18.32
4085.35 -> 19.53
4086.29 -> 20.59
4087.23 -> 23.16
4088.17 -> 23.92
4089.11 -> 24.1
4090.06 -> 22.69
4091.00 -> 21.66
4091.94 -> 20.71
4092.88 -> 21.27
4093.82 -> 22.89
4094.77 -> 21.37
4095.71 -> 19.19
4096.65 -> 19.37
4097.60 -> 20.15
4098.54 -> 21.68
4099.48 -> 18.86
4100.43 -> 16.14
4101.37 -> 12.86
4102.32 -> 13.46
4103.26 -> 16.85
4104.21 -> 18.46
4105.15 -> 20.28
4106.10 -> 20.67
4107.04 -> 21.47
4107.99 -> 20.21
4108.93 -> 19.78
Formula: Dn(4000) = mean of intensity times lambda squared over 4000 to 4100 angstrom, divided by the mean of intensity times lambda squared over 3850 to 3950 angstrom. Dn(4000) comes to 1.9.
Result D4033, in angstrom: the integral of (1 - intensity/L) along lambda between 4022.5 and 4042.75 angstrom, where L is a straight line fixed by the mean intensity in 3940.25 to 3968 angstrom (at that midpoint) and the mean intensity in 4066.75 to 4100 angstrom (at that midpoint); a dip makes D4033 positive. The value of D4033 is -3.8 angstrom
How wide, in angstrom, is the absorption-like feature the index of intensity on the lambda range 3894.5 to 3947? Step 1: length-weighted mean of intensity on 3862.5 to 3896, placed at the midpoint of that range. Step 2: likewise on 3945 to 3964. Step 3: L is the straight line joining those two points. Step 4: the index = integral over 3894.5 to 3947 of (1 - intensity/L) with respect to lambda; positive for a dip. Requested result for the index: 5.03 angstrom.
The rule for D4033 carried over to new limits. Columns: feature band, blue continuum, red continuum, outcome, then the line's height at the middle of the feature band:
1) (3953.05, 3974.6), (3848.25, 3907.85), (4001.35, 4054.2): 8.1 angstrom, 16.5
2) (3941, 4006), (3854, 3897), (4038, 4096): 3.5 angstrom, 15.5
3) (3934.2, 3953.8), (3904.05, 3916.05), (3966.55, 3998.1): 5.5 angstrom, 15.1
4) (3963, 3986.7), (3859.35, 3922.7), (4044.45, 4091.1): 5.9 angstrom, 15.8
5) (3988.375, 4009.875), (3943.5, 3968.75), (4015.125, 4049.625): -4.1 angstrom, 16.5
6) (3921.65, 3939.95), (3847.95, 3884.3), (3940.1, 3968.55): 6.5 angstrom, 11.8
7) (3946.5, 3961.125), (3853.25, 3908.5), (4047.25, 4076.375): -0.3 angstrom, 14.7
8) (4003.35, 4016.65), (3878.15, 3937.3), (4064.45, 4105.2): -3.0 angstrom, 16.3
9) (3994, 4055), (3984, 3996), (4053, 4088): -3.0 angstrom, 19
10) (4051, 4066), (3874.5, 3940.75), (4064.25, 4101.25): 0.3 angstrom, 18.8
